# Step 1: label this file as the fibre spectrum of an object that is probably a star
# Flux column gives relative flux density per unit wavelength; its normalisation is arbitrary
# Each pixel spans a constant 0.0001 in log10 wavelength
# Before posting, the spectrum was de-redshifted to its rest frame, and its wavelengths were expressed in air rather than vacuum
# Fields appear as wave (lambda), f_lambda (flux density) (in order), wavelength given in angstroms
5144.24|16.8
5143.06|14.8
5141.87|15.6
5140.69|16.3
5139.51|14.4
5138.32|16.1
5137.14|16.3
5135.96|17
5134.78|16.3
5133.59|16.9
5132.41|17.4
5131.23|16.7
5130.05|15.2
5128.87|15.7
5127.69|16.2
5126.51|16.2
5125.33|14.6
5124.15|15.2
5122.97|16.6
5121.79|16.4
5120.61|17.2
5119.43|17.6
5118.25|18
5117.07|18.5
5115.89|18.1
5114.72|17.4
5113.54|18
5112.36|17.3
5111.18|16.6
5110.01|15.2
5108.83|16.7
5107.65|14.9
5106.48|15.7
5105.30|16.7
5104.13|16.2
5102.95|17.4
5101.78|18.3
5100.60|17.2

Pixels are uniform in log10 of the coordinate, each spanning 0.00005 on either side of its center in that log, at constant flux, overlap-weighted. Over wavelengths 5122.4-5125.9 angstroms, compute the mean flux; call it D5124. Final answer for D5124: 15.5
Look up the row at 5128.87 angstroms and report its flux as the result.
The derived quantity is 15.7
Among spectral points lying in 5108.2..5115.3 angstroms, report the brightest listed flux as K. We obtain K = 18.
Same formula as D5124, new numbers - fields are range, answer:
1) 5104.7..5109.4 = 16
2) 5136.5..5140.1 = 15.6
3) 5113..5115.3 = 17.7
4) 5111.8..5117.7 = 17.9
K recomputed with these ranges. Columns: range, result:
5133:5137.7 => 17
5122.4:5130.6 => 16.6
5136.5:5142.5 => 16.3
